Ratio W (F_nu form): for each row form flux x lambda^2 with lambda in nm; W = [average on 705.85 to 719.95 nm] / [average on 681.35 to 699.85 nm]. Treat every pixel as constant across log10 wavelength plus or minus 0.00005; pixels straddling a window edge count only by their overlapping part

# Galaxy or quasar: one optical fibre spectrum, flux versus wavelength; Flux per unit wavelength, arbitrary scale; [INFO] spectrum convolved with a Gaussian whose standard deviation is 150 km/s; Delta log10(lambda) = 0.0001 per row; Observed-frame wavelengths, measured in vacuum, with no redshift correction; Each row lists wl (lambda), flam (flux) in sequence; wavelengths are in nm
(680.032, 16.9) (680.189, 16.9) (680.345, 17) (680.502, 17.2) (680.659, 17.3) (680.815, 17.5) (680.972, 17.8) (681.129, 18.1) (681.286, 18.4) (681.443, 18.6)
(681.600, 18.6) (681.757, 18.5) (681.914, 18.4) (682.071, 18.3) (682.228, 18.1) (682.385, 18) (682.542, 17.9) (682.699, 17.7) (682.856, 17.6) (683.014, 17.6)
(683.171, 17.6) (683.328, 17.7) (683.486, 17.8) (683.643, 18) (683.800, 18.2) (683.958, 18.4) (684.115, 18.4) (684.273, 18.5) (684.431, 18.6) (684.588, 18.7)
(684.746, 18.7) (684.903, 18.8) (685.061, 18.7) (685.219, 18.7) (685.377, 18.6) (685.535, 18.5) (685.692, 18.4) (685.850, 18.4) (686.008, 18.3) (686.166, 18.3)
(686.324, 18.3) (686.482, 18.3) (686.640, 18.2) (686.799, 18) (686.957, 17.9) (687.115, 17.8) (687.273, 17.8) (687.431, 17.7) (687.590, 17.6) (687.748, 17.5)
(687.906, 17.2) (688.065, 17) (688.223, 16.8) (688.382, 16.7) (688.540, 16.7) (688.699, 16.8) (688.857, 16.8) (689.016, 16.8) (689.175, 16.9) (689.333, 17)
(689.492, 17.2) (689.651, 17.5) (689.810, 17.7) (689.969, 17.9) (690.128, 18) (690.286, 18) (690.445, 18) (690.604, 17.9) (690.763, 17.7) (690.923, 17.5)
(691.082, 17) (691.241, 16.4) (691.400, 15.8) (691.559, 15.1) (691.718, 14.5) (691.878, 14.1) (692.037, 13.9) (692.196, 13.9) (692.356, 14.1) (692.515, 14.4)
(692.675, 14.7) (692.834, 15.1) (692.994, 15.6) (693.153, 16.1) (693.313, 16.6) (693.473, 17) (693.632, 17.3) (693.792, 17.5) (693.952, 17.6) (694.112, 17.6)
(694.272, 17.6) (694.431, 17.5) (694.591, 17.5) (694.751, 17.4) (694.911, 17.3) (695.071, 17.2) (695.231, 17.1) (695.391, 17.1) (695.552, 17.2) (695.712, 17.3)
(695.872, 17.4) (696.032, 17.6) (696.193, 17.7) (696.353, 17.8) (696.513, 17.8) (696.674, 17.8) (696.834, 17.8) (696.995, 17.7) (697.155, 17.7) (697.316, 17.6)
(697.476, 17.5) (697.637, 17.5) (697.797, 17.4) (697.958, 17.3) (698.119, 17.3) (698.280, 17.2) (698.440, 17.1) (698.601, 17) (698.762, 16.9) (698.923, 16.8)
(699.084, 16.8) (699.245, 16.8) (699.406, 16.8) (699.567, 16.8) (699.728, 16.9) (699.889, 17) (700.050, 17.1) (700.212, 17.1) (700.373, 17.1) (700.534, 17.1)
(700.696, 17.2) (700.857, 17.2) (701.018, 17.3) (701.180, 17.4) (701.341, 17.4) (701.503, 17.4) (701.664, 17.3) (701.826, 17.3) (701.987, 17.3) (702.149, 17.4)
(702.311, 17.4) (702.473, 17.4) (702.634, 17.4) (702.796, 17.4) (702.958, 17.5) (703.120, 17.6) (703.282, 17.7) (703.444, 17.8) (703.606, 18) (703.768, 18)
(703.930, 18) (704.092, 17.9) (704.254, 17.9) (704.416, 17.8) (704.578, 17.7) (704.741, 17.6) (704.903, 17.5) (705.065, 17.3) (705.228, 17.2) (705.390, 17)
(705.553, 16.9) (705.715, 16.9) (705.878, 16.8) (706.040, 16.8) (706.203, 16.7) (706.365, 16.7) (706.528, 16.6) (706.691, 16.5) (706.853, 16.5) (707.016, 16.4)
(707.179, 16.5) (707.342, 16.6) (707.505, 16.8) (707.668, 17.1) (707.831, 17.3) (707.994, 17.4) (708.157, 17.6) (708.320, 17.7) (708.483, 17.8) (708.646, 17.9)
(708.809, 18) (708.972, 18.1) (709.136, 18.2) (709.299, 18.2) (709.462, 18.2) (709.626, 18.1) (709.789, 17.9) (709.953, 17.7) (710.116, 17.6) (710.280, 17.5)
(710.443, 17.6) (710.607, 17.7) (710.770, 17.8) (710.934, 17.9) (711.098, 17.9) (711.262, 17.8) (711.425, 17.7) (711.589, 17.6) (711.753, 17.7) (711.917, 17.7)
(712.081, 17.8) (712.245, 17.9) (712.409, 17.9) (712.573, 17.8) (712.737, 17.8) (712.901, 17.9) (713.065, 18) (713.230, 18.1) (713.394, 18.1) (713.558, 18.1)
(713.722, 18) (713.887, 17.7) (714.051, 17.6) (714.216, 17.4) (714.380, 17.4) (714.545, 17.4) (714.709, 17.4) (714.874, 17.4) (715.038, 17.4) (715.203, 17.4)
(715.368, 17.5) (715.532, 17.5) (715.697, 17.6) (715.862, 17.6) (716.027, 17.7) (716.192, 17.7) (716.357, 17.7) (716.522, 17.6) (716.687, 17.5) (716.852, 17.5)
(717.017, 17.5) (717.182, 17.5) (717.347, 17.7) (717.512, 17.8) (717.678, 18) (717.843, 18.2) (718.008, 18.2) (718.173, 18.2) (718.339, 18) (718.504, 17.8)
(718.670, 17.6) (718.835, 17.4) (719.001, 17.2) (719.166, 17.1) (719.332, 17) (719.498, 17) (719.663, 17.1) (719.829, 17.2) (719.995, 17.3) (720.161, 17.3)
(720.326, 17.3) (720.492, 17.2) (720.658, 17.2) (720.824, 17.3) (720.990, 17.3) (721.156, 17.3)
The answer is 1.08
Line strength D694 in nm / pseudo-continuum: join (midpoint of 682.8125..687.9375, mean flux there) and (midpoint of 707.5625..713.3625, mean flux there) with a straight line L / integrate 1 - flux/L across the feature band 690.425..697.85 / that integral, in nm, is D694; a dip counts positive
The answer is 0.526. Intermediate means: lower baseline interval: 18.2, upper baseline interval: 17.8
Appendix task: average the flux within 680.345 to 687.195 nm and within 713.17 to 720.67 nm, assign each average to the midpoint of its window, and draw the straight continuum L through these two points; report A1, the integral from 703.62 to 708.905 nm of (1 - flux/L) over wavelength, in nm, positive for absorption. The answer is 0.154 nm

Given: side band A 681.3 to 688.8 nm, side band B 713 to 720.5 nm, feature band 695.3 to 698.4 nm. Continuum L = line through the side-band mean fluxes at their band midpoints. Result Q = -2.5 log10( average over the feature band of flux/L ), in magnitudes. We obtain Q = 0.02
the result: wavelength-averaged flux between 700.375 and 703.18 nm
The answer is 17.3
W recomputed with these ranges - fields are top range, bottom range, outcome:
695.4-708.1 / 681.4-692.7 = 1.03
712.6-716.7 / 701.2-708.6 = 1.05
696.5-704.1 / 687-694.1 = 1.07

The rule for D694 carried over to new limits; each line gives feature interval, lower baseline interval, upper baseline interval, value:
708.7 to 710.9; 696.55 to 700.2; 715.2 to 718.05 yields -0.05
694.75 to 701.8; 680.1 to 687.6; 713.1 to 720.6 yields 0.23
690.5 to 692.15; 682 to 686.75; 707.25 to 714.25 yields 0.19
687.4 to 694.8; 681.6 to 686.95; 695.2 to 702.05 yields 0.47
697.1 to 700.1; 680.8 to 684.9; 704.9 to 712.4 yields 0.10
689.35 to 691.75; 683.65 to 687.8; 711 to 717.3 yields 0.14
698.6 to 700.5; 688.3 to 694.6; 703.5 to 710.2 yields 0.01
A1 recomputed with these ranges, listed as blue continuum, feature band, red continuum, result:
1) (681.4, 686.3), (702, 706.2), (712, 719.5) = 0.10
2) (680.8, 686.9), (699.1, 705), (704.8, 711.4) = 0.06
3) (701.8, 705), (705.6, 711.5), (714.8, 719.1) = 0.08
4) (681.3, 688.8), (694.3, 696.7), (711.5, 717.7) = 0.06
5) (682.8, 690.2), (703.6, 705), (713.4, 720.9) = -0.01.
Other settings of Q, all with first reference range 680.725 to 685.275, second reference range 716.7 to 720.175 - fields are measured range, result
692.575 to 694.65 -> 0.08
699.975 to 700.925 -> 0.05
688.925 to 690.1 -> 0.05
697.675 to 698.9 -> 0.05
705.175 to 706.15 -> 0.05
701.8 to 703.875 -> 0.02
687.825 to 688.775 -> 0.08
